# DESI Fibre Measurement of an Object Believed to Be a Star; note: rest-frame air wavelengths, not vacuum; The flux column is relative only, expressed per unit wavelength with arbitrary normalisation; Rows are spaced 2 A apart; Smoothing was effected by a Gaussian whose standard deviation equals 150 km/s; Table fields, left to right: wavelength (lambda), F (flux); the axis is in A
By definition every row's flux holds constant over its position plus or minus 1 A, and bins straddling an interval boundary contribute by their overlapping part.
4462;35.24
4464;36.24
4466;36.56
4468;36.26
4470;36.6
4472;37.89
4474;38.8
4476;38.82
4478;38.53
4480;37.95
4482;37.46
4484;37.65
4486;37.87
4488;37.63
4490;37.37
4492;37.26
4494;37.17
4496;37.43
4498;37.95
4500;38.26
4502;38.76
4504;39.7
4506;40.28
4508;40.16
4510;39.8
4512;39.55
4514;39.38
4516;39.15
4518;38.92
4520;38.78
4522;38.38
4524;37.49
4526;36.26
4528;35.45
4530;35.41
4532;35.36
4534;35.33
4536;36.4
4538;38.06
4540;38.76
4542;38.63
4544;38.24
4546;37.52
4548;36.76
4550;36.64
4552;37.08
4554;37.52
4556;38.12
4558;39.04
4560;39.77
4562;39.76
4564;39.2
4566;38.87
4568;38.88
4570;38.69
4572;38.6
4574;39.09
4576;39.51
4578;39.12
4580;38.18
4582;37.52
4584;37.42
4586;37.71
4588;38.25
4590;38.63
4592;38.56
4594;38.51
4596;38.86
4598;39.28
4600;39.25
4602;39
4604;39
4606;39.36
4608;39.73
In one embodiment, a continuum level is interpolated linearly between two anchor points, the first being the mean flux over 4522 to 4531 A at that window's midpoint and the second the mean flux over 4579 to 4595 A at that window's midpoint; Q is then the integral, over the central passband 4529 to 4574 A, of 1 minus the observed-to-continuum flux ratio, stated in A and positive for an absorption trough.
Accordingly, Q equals -0.9 A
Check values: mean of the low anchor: 36.4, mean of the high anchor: 38.1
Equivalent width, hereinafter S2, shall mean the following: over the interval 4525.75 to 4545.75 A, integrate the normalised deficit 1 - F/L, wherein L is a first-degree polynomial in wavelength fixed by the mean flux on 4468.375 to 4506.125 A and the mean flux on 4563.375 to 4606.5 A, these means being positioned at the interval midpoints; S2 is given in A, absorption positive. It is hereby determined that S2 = 0.8 A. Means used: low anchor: 38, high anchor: 38.7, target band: 36.8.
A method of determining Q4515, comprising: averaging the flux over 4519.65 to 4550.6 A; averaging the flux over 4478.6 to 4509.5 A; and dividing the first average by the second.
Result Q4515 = 1.0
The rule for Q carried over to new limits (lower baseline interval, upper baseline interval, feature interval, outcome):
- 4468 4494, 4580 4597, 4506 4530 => -0.3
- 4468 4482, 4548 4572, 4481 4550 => 0.5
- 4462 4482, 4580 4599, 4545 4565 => -0.1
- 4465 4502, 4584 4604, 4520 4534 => 0.6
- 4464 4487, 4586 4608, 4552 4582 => -0.2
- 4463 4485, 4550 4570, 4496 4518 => -0.7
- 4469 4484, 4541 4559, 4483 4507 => -0.1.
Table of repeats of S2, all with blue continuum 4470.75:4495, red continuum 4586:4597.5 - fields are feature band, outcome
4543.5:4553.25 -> 0.3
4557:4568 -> -0.3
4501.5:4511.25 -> -0.5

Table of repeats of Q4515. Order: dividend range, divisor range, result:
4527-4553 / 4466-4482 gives 0.98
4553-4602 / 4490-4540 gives 1.02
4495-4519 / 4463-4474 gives 1.06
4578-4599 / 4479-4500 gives 1.02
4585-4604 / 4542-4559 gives 1.03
